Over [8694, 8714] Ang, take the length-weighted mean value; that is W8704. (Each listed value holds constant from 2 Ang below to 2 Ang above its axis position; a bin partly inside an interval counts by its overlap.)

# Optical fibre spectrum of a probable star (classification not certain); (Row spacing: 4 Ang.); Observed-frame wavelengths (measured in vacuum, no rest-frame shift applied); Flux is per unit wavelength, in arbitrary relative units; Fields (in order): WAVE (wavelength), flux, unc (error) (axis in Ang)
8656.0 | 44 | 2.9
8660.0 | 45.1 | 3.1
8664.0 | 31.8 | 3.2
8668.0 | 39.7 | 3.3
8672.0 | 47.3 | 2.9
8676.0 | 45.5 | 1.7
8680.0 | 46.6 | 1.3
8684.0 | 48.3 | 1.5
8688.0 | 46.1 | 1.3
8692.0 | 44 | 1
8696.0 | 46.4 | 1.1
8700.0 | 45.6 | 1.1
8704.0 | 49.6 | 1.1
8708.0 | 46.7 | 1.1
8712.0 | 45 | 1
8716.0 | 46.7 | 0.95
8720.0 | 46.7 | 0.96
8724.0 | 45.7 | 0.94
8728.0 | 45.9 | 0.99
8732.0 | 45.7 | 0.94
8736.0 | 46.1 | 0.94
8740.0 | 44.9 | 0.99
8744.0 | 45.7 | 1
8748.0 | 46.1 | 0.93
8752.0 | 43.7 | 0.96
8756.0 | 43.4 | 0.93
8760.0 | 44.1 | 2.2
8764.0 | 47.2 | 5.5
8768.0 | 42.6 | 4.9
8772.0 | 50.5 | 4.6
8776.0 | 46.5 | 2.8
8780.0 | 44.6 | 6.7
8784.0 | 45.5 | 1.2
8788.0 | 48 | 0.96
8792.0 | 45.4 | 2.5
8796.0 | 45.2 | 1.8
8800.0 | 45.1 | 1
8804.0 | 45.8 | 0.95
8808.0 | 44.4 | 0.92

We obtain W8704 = 46.7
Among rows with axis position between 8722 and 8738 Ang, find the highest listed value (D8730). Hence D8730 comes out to 46.1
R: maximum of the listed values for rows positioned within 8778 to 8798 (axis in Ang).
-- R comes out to 48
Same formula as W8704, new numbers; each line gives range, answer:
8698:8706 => 47.6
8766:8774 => 46.5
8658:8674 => 41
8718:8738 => 46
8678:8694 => 46.2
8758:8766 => 45.7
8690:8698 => 45.2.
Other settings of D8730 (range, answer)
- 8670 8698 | 48.3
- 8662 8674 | 47.3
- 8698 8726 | 49.6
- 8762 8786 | 50.5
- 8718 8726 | 46.7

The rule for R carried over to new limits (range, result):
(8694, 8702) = 46.4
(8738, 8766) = 47.2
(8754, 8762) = 44.1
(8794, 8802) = 45.2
